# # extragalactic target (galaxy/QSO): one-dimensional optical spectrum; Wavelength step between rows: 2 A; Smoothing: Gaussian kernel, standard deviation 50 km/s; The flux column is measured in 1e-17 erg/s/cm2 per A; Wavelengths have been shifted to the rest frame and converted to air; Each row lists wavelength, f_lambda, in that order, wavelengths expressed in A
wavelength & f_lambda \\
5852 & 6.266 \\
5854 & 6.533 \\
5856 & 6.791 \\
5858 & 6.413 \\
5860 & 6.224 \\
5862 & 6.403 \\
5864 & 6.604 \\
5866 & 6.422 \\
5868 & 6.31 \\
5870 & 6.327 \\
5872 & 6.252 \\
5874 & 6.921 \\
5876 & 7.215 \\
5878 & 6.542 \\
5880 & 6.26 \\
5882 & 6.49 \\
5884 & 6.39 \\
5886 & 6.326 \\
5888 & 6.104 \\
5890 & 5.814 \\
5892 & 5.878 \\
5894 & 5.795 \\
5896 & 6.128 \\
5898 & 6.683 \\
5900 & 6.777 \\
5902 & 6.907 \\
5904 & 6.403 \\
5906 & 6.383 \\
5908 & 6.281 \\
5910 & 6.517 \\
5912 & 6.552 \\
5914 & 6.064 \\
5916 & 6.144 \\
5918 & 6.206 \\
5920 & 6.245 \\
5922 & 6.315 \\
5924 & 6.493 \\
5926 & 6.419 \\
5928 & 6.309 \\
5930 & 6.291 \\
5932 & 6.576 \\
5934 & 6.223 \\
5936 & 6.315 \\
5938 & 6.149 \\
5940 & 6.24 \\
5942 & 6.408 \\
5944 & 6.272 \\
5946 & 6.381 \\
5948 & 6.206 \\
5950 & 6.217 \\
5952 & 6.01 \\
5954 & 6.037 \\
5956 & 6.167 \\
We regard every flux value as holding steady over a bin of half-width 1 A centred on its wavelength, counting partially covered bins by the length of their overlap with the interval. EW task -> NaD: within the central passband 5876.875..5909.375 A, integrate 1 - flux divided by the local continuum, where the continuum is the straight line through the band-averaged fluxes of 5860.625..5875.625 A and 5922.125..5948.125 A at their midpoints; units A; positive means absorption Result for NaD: 0.51 A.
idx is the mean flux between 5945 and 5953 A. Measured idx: 6.2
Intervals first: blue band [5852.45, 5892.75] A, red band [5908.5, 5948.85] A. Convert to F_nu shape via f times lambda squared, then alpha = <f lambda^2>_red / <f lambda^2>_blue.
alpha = 1.0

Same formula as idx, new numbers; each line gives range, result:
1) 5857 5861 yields 6.32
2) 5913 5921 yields 6.16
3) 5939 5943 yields 6.32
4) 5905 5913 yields 6.43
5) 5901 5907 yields 6.56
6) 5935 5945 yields 6.28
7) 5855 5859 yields 6.6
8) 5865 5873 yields 6.33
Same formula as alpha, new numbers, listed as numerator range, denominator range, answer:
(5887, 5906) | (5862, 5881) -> 0.97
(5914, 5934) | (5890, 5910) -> 1.00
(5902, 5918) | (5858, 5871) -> 1.01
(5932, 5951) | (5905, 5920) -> 1.01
